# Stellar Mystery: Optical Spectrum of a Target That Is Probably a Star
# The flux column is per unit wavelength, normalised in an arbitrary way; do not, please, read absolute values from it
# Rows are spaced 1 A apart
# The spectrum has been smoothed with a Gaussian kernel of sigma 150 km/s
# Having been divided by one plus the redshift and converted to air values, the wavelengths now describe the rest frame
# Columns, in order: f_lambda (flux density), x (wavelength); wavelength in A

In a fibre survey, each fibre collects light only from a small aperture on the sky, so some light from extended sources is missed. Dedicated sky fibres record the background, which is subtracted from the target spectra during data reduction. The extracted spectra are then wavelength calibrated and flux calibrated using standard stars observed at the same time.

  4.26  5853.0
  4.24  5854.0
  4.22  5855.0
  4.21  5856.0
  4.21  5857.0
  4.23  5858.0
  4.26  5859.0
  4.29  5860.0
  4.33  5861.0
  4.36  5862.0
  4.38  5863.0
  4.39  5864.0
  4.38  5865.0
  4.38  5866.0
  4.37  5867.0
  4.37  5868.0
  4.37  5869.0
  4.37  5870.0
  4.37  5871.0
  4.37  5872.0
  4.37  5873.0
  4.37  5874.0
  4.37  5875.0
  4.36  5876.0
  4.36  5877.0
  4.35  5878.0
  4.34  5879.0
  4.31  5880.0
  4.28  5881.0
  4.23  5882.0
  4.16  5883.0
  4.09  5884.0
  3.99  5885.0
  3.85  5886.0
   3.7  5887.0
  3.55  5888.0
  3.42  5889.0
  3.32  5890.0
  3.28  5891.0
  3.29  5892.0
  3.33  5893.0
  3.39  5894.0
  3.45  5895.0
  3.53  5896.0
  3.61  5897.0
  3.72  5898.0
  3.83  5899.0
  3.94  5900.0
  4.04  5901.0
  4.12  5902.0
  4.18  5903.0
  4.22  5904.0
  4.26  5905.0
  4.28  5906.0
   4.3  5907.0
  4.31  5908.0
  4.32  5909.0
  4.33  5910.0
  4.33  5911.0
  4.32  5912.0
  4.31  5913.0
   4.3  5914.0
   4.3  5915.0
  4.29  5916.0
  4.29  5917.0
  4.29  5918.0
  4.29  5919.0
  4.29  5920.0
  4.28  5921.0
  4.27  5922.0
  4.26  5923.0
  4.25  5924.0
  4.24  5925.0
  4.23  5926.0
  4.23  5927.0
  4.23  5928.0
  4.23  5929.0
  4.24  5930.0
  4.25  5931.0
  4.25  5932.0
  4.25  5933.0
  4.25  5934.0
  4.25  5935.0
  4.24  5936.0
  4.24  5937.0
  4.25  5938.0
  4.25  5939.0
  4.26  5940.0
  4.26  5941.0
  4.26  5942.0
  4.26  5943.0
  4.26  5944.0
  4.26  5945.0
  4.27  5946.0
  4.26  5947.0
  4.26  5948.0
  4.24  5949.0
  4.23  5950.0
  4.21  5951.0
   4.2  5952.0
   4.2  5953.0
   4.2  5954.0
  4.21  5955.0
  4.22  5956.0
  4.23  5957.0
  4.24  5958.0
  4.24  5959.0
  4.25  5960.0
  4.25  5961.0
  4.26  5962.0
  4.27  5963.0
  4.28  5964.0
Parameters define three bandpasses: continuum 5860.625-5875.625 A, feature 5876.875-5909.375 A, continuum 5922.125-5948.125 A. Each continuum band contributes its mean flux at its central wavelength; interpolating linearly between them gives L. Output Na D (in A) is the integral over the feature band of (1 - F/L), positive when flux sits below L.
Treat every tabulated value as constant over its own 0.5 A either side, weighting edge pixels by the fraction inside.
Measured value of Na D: 3.1 A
